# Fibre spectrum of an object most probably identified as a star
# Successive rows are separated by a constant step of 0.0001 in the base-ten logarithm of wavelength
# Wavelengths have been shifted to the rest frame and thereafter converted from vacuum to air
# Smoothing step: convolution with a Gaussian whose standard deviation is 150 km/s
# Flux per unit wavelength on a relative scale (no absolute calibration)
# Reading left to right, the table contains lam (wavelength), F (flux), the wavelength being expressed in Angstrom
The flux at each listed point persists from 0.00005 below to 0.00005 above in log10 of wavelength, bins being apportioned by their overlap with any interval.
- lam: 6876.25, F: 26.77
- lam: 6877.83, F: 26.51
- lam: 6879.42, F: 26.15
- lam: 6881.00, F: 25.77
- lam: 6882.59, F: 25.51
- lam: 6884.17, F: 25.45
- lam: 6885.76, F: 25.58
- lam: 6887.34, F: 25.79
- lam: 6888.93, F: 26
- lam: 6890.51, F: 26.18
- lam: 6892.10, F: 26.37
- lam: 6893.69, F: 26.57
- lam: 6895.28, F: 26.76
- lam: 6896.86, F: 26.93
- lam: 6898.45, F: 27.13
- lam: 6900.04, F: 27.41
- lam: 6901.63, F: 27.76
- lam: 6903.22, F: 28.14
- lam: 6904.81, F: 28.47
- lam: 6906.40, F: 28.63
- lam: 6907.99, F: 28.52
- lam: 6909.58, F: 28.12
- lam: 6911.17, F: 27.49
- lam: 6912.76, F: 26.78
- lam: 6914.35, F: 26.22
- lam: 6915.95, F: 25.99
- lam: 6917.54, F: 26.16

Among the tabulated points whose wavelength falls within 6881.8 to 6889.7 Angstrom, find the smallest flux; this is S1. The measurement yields 25.45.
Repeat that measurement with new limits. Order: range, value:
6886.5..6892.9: 25.79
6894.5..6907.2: 26.76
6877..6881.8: 25.77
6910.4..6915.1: 26.22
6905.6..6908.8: 28.52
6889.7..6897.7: 26.18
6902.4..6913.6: 26.78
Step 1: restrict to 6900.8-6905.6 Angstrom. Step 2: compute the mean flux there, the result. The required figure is 28.1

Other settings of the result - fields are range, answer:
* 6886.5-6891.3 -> 26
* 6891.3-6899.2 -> 26.7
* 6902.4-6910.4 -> 28.4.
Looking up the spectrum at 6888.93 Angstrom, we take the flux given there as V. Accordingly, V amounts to 26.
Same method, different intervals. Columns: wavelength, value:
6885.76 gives 25.58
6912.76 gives 26.78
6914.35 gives 26.22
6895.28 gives 26.76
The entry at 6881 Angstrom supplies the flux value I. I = 25.77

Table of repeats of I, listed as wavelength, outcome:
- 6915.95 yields 25.99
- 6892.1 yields 26.37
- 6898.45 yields 27.13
